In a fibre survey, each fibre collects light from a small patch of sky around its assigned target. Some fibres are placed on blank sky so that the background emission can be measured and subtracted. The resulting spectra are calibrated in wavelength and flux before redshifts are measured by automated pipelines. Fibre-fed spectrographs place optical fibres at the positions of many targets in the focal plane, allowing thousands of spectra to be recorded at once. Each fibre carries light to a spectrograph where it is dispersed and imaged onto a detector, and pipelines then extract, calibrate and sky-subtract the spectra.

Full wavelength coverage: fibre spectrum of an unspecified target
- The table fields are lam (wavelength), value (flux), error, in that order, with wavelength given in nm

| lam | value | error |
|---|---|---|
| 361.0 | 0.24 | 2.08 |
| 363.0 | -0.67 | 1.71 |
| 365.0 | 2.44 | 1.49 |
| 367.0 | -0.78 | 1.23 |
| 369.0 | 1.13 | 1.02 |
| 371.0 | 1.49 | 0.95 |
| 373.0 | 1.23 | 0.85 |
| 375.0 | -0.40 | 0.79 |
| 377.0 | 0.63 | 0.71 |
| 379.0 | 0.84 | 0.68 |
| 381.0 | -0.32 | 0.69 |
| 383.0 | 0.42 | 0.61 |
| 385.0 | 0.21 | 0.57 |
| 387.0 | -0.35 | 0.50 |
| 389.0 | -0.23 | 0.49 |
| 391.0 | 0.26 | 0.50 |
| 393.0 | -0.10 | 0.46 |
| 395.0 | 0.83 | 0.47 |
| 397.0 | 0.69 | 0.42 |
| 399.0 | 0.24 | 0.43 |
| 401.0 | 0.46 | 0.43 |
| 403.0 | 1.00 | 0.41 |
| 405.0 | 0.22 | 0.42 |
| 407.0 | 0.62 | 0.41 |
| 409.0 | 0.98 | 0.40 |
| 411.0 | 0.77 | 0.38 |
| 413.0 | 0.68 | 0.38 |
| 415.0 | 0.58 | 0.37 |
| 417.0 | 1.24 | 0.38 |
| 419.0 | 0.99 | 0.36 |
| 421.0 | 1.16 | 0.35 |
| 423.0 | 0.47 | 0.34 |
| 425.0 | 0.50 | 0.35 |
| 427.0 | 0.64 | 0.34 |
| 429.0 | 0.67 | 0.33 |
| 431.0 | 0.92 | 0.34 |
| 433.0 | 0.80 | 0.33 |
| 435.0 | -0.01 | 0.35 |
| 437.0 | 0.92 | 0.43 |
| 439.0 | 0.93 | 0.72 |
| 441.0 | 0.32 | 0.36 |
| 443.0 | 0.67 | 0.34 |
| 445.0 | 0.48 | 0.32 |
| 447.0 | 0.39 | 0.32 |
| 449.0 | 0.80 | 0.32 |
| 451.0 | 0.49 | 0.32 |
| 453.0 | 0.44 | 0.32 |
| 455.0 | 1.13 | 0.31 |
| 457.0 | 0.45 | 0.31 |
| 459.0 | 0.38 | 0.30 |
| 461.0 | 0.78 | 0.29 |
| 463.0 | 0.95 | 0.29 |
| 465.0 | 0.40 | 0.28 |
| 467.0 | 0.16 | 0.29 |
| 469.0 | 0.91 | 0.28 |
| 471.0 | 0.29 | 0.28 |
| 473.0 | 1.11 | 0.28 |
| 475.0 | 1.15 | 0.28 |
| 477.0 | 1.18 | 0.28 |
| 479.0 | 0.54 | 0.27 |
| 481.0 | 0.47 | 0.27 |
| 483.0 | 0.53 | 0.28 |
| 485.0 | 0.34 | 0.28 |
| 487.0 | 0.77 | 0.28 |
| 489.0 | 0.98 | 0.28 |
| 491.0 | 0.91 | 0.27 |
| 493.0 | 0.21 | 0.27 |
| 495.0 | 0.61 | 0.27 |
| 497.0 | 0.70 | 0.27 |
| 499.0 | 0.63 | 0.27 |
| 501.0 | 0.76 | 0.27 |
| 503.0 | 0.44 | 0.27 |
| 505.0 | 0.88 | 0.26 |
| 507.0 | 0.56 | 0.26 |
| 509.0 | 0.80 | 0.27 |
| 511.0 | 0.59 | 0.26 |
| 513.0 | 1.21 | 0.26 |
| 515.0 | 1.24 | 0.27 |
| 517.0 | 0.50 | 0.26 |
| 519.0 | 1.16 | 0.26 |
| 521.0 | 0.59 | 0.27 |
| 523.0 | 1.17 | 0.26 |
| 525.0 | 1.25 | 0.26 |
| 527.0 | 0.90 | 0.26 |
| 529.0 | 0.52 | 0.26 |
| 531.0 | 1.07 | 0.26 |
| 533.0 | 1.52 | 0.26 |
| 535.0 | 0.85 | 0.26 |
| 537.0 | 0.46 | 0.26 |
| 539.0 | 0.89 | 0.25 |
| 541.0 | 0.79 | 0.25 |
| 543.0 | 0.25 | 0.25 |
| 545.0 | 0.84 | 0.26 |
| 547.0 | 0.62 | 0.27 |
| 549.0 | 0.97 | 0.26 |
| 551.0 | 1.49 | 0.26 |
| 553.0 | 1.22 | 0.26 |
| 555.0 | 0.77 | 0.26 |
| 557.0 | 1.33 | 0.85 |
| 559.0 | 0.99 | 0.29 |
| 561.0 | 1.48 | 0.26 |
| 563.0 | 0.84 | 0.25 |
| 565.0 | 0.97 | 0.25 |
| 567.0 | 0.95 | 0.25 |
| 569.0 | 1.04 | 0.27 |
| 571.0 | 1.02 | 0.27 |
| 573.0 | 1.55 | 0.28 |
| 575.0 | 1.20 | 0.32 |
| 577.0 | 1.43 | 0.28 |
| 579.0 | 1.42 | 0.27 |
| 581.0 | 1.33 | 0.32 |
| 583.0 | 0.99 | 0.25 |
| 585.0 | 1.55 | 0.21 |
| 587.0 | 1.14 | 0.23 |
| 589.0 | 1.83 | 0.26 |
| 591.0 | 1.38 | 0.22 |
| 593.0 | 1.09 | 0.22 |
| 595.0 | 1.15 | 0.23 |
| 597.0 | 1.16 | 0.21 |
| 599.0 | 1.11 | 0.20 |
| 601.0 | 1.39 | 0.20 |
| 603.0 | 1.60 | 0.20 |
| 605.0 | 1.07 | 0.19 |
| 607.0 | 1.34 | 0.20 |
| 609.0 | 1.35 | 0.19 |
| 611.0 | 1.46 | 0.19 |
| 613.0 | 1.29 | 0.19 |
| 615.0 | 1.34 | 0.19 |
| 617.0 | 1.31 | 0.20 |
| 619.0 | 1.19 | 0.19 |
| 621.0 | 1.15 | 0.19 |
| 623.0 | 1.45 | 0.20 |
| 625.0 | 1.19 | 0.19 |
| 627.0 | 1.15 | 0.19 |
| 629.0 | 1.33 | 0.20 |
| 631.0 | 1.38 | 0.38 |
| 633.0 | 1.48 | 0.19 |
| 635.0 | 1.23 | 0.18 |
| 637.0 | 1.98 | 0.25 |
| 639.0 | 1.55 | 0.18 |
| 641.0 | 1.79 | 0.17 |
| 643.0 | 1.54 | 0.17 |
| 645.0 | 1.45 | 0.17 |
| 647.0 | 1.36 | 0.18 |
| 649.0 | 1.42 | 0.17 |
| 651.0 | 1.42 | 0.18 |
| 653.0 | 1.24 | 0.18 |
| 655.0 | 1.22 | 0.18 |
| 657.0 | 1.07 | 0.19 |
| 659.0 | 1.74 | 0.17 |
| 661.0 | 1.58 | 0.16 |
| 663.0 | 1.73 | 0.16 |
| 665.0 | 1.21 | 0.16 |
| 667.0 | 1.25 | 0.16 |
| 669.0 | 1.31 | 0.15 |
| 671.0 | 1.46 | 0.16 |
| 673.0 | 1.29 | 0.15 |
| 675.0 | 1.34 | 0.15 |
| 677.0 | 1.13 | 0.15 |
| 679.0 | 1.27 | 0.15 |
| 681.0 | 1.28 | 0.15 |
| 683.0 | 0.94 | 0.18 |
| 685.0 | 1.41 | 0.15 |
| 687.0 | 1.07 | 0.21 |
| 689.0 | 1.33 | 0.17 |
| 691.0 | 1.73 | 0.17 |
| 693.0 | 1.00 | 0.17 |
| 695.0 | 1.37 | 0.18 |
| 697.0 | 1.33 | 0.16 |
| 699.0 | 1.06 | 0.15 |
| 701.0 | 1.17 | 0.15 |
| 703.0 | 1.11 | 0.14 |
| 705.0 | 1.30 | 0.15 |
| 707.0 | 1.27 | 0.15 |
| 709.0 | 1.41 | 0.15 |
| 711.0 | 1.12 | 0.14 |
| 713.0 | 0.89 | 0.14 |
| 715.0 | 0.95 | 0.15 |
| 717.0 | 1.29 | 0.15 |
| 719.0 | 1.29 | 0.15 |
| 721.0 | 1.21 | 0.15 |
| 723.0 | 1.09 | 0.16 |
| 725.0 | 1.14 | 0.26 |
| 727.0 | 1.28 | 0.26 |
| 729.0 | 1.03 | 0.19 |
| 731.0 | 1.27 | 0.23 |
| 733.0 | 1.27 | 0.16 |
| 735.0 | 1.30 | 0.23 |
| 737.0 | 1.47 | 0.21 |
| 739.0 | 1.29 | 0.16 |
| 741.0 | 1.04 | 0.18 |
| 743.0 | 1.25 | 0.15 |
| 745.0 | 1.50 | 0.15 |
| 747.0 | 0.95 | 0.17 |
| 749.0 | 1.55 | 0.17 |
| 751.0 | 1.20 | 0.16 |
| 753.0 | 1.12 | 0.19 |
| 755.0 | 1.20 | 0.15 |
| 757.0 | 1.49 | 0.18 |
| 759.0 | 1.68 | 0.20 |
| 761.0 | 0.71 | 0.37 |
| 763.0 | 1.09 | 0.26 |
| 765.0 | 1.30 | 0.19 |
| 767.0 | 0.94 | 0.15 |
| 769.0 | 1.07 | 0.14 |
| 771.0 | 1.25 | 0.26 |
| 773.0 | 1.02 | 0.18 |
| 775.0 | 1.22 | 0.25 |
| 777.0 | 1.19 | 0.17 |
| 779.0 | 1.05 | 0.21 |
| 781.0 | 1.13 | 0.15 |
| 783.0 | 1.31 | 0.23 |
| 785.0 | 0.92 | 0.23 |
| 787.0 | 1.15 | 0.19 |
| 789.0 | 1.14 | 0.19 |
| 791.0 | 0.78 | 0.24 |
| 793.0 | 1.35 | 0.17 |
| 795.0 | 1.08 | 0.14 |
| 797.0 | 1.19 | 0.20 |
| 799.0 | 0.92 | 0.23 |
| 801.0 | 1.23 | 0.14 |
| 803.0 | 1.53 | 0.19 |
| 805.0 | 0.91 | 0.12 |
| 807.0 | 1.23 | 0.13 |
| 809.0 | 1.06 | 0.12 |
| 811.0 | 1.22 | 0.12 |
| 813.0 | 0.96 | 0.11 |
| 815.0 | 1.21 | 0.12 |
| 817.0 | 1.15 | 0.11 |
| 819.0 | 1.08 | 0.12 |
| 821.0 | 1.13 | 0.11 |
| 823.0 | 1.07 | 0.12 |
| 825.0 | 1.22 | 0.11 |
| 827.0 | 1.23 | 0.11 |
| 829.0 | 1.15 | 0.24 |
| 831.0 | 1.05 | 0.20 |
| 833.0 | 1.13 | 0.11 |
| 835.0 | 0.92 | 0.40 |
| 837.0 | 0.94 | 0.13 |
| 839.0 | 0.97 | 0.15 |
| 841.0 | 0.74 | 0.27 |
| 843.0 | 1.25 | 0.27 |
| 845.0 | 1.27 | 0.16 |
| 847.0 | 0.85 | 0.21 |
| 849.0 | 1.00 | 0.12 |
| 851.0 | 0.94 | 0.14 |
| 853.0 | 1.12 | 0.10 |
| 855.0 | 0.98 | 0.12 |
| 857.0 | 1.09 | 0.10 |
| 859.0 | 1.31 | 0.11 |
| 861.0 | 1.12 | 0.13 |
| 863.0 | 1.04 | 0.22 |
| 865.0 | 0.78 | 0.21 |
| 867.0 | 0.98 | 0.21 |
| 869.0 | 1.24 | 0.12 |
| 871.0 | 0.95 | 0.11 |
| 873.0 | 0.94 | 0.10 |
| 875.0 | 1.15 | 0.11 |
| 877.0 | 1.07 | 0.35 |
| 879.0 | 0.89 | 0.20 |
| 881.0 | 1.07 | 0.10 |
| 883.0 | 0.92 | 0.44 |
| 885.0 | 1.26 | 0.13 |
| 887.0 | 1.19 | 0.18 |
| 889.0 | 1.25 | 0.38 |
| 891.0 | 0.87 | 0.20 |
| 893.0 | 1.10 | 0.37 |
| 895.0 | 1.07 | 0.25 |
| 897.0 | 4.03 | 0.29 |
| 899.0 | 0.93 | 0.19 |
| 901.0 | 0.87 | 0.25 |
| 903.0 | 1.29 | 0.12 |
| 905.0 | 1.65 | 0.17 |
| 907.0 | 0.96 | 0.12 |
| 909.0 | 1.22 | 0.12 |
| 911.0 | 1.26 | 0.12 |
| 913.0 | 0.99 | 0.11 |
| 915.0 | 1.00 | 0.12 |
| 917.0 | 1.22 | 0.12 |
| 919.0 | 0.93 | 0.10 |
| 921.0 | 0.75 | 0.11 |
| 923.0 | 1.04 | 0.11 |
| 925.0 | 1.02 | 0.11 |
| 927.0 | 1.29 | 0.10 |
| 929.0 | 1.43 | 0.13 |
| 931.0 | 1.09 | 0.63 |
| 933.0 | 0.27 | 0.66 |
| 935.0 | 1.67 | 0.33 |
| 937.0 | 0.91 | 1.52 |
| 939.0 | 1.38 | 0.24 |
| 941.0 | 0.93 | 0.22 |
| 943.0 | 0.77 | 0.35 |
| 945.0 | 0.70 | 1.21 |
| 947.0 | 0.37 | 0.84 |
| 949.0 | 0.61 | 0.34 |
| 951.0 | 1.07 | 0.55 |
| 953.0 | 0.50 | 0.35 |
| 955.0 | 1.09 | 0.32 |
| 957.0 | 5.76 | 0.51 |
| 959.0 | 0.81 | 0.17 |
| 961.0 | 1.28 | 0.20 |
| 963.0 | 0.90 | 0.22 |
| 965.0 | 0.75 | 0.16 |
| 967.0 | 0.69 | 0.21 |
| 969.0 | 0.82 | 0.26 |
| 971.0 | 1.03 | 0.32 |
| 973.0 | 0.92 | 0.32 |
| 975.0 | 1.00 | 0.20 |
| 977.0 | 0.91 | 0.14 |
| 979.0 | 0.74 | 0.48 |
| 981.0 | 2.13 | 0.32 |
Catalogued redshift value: 0.38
